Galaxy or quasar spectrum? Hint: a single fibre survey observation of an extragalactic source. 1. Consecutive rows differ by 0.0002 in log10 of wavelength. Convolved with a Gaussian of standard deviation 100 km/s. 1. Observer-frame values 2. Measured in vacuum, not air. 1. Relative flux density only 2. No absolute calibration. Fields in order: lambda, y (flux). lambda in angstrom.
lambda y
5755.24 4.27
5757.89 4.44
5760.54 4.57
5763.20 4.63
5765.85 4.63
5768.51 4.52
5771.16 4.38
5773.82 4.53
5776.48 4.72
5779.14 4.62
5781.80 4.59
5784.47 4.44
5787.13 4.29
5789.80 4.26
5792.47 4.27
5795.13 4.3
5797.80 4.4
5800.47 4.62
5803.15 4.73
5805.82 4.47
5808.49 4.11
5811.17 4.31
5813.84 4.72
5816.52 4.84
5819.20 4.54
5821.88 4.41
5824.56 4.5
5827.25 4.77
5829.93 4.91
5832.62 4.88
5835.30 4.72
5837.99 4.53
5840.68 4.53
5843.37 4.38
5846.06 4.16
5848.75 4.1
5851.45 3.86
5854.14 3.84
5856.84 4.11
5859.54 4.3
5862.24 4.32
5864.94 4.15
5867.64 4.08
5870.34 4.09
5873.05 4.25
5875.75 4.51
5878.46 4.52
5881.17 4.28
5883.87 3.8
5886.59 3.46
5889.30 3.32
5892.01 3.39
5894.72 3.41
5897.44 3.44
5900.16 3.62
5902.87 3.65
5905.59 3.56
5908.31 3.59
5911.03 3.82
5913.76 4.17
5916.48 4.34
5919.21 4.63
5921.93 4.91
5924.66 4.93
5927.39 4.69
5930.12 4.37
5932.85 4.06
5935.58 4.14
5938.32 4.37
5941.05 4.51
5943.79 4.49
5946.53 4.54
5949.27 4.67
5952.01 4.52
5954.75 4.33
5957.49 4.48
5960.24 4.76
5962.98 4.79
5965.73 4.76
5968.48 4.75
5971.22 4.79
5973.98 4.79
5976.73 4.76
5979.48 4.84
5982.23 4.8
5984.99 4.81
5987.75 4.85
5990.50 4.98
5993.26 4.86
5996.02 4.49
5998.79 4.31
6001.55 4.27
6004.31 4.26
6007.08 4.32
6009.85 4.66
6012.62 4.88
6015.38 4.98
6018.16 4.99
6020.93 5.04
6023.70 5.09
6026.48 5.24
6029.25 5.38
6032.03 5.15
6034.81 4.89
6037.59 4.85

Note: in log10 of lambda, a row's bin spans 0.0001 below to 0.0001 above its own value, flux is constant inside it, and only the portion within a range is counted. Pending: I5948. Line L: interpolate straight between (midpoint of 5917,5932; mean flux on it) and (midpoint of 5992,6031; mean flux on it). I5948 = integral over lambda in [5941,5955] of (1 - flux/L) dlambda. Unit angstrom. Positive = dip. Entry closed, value 0.5 angstrom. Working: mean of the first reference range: 4.66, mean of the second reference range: 4.77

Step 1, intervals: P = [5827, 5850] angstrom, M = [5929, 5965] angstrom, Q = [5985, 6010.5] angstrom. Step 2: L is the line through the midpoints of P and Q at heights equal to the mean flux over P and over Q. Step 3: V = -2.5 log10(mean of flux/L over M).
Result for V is 0.022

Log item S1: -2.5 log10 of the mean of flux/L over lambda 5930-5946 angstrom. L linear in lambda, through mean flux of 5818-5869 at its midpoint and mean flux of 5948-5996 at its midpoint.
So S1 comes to 0.07 mag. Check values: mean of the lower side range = 4.37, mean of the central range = 4.33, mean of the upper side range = 4.73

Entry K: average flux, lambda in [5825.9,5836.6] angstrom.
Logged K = 4.82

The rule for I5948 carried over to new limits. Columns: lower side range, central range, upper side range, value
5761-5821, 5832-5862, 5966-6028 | 1.8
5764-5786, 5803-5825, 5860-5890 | -0.7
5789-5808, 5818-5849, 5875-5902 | -2.9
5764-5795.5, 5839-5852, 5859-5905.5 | -0.4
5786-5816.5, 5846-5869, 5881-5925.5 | 0.1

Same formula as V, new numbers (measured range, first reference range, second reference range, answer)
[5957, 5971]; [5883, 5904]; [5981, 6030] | -0.102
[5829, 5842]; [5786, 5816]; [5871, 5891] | -0.113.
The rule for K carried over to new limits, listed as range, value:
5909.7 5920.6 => 4.24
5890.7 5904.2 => 3.5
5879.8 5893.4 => 3.65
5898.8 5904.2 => 3.64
